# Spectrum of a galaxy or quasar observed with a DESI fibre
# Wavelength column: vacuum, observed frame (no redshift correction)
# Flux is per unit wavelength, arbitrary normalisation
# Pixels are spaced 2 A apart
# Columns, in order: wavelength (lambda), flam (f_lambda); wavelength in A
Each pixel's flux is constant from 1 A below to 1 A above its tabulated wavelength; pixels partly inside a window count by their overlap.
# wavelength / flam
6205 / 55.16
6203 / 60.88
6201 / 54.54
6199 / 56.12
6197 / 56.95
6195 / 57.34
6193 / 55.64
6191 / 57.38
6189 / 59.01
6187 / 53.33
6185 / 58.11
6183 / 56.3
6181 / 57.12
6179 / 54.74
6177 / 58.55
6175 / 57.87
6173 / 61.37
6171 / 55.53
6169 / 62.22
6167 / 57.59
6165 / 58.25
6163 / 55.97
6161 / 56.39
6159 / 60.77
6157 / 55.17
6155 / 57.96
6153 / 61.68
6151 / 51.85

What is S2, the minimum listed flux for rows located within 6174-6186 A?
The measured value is 54.74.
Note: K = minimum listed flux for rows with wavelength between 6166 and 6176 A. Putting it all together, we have 55.53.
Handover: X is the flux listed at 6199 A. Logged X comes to 56.12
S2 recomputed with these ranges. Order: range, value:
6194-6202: 54.54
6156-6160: 55.17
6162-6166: 55.97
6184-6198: 53.33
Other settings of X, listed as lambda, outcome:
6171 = 55.53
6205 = 55.16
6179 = 54.74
